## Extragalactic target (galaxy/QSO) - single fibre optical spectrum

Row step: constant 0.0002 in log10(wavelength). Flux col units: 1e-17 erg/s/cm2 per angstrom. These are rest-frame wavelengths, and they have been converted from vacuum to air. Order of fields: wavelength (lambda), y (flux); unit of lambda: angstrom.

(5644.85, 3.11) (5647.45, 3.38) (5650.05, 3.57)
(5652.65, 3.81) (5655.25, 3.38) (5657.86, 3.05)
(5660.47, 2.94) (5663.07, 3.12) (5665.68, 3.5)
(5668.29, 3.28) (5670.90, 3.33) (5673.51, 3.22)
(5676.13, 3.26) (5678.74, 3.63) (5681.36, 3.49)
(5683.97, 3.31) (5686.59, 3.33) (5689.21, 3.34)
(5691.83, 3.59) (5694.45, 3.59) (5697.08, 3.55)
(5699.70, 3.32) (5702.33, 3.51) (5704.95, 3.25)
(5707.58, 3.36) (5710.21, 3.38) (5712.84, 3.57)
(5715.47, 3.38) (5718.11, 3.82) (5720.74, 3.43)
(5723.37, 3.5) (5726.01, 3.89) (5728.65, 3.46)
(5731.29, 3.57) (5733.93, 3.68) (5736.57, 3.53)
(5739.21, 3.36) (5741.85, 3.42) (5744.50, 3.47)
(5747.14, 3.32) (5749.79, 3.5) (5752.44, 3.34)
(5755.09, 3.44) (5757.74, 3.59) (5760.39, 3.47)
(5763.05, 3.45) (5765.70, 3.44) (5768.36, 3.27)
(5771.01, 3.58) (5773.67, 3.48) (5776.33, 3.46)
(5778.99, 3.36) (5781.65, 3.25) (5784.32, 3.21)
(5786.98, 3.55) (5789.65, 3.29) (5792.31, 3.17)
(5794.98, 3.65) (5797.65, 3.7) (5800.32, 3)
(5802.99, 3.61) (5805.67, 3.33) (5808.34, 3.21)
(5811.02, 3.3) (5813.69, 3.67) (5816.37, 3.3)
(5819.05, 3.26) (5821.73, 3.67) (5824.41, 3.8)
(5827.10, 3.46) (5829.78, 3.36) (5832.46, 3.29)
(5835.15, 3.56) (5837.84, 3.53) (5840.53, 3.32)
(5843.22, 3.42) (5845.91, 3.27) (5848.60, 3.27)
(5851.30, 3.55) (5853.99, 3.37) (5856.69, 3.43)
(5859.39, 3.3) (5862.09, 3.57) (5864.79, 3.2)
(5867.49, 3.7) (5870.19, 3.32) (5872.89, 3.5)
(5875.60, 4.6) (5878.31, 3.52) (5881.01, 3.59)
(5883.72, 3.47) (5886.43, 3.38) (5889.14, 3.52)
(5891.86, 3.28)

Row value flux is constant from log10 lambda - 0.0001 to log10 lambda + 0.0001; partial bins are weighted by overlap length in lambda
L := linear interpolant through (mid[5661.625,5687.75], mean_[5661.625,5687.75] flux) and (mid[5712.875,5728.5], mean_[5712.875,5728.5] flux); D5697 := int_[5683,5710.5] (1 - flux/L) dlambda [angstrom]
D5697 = 0.4 angstrom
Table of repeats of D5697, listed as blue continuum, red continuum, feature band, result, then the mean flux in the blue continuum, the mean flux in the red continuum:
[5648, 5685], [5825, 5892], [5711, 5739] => -1.5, 3.35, 3.48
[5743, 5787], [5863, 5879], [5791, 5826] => 0.7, 3.42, 3.64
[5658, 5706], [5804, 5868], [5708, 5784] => -2.0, 3.36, 3.42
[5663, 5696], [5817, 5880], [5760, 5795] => 0.6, 3.39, 3.49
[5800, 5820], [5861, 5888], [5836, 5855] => 0.5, 3.35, 3.59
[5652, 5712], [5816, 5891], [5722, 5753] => -0.9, 3.37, 3.48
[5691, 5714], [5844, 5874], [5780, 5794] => 0.5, 3.45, 3.41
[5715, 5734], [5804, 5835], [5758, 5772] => 0.3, 3.59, 3.43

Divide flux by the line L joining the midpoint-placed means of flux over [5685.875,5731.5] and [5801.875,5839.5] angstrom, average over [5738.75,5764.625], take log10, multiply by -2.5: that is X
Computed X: 0.01 mag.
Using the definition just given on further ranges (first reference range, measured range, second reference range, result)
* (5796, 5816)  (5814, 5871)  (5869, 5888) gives 0.03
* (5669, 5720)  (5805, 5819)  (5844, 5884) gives 0.04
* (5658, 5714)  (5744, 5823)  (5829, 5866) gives -0.01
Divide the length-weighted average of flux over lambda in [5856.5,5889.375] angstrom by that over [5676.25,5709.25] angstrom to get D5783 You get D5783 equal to 1.03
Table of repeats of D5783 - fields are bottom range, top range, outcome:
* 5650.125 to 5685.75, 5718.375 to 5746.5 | 1.06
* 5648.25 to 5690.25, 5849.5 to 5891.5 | 1.05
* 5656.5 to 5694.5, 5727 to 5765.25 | 1.05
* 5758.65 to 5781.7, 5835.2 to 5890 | 1.02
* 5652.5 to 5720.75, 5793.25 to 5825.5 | 1.02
